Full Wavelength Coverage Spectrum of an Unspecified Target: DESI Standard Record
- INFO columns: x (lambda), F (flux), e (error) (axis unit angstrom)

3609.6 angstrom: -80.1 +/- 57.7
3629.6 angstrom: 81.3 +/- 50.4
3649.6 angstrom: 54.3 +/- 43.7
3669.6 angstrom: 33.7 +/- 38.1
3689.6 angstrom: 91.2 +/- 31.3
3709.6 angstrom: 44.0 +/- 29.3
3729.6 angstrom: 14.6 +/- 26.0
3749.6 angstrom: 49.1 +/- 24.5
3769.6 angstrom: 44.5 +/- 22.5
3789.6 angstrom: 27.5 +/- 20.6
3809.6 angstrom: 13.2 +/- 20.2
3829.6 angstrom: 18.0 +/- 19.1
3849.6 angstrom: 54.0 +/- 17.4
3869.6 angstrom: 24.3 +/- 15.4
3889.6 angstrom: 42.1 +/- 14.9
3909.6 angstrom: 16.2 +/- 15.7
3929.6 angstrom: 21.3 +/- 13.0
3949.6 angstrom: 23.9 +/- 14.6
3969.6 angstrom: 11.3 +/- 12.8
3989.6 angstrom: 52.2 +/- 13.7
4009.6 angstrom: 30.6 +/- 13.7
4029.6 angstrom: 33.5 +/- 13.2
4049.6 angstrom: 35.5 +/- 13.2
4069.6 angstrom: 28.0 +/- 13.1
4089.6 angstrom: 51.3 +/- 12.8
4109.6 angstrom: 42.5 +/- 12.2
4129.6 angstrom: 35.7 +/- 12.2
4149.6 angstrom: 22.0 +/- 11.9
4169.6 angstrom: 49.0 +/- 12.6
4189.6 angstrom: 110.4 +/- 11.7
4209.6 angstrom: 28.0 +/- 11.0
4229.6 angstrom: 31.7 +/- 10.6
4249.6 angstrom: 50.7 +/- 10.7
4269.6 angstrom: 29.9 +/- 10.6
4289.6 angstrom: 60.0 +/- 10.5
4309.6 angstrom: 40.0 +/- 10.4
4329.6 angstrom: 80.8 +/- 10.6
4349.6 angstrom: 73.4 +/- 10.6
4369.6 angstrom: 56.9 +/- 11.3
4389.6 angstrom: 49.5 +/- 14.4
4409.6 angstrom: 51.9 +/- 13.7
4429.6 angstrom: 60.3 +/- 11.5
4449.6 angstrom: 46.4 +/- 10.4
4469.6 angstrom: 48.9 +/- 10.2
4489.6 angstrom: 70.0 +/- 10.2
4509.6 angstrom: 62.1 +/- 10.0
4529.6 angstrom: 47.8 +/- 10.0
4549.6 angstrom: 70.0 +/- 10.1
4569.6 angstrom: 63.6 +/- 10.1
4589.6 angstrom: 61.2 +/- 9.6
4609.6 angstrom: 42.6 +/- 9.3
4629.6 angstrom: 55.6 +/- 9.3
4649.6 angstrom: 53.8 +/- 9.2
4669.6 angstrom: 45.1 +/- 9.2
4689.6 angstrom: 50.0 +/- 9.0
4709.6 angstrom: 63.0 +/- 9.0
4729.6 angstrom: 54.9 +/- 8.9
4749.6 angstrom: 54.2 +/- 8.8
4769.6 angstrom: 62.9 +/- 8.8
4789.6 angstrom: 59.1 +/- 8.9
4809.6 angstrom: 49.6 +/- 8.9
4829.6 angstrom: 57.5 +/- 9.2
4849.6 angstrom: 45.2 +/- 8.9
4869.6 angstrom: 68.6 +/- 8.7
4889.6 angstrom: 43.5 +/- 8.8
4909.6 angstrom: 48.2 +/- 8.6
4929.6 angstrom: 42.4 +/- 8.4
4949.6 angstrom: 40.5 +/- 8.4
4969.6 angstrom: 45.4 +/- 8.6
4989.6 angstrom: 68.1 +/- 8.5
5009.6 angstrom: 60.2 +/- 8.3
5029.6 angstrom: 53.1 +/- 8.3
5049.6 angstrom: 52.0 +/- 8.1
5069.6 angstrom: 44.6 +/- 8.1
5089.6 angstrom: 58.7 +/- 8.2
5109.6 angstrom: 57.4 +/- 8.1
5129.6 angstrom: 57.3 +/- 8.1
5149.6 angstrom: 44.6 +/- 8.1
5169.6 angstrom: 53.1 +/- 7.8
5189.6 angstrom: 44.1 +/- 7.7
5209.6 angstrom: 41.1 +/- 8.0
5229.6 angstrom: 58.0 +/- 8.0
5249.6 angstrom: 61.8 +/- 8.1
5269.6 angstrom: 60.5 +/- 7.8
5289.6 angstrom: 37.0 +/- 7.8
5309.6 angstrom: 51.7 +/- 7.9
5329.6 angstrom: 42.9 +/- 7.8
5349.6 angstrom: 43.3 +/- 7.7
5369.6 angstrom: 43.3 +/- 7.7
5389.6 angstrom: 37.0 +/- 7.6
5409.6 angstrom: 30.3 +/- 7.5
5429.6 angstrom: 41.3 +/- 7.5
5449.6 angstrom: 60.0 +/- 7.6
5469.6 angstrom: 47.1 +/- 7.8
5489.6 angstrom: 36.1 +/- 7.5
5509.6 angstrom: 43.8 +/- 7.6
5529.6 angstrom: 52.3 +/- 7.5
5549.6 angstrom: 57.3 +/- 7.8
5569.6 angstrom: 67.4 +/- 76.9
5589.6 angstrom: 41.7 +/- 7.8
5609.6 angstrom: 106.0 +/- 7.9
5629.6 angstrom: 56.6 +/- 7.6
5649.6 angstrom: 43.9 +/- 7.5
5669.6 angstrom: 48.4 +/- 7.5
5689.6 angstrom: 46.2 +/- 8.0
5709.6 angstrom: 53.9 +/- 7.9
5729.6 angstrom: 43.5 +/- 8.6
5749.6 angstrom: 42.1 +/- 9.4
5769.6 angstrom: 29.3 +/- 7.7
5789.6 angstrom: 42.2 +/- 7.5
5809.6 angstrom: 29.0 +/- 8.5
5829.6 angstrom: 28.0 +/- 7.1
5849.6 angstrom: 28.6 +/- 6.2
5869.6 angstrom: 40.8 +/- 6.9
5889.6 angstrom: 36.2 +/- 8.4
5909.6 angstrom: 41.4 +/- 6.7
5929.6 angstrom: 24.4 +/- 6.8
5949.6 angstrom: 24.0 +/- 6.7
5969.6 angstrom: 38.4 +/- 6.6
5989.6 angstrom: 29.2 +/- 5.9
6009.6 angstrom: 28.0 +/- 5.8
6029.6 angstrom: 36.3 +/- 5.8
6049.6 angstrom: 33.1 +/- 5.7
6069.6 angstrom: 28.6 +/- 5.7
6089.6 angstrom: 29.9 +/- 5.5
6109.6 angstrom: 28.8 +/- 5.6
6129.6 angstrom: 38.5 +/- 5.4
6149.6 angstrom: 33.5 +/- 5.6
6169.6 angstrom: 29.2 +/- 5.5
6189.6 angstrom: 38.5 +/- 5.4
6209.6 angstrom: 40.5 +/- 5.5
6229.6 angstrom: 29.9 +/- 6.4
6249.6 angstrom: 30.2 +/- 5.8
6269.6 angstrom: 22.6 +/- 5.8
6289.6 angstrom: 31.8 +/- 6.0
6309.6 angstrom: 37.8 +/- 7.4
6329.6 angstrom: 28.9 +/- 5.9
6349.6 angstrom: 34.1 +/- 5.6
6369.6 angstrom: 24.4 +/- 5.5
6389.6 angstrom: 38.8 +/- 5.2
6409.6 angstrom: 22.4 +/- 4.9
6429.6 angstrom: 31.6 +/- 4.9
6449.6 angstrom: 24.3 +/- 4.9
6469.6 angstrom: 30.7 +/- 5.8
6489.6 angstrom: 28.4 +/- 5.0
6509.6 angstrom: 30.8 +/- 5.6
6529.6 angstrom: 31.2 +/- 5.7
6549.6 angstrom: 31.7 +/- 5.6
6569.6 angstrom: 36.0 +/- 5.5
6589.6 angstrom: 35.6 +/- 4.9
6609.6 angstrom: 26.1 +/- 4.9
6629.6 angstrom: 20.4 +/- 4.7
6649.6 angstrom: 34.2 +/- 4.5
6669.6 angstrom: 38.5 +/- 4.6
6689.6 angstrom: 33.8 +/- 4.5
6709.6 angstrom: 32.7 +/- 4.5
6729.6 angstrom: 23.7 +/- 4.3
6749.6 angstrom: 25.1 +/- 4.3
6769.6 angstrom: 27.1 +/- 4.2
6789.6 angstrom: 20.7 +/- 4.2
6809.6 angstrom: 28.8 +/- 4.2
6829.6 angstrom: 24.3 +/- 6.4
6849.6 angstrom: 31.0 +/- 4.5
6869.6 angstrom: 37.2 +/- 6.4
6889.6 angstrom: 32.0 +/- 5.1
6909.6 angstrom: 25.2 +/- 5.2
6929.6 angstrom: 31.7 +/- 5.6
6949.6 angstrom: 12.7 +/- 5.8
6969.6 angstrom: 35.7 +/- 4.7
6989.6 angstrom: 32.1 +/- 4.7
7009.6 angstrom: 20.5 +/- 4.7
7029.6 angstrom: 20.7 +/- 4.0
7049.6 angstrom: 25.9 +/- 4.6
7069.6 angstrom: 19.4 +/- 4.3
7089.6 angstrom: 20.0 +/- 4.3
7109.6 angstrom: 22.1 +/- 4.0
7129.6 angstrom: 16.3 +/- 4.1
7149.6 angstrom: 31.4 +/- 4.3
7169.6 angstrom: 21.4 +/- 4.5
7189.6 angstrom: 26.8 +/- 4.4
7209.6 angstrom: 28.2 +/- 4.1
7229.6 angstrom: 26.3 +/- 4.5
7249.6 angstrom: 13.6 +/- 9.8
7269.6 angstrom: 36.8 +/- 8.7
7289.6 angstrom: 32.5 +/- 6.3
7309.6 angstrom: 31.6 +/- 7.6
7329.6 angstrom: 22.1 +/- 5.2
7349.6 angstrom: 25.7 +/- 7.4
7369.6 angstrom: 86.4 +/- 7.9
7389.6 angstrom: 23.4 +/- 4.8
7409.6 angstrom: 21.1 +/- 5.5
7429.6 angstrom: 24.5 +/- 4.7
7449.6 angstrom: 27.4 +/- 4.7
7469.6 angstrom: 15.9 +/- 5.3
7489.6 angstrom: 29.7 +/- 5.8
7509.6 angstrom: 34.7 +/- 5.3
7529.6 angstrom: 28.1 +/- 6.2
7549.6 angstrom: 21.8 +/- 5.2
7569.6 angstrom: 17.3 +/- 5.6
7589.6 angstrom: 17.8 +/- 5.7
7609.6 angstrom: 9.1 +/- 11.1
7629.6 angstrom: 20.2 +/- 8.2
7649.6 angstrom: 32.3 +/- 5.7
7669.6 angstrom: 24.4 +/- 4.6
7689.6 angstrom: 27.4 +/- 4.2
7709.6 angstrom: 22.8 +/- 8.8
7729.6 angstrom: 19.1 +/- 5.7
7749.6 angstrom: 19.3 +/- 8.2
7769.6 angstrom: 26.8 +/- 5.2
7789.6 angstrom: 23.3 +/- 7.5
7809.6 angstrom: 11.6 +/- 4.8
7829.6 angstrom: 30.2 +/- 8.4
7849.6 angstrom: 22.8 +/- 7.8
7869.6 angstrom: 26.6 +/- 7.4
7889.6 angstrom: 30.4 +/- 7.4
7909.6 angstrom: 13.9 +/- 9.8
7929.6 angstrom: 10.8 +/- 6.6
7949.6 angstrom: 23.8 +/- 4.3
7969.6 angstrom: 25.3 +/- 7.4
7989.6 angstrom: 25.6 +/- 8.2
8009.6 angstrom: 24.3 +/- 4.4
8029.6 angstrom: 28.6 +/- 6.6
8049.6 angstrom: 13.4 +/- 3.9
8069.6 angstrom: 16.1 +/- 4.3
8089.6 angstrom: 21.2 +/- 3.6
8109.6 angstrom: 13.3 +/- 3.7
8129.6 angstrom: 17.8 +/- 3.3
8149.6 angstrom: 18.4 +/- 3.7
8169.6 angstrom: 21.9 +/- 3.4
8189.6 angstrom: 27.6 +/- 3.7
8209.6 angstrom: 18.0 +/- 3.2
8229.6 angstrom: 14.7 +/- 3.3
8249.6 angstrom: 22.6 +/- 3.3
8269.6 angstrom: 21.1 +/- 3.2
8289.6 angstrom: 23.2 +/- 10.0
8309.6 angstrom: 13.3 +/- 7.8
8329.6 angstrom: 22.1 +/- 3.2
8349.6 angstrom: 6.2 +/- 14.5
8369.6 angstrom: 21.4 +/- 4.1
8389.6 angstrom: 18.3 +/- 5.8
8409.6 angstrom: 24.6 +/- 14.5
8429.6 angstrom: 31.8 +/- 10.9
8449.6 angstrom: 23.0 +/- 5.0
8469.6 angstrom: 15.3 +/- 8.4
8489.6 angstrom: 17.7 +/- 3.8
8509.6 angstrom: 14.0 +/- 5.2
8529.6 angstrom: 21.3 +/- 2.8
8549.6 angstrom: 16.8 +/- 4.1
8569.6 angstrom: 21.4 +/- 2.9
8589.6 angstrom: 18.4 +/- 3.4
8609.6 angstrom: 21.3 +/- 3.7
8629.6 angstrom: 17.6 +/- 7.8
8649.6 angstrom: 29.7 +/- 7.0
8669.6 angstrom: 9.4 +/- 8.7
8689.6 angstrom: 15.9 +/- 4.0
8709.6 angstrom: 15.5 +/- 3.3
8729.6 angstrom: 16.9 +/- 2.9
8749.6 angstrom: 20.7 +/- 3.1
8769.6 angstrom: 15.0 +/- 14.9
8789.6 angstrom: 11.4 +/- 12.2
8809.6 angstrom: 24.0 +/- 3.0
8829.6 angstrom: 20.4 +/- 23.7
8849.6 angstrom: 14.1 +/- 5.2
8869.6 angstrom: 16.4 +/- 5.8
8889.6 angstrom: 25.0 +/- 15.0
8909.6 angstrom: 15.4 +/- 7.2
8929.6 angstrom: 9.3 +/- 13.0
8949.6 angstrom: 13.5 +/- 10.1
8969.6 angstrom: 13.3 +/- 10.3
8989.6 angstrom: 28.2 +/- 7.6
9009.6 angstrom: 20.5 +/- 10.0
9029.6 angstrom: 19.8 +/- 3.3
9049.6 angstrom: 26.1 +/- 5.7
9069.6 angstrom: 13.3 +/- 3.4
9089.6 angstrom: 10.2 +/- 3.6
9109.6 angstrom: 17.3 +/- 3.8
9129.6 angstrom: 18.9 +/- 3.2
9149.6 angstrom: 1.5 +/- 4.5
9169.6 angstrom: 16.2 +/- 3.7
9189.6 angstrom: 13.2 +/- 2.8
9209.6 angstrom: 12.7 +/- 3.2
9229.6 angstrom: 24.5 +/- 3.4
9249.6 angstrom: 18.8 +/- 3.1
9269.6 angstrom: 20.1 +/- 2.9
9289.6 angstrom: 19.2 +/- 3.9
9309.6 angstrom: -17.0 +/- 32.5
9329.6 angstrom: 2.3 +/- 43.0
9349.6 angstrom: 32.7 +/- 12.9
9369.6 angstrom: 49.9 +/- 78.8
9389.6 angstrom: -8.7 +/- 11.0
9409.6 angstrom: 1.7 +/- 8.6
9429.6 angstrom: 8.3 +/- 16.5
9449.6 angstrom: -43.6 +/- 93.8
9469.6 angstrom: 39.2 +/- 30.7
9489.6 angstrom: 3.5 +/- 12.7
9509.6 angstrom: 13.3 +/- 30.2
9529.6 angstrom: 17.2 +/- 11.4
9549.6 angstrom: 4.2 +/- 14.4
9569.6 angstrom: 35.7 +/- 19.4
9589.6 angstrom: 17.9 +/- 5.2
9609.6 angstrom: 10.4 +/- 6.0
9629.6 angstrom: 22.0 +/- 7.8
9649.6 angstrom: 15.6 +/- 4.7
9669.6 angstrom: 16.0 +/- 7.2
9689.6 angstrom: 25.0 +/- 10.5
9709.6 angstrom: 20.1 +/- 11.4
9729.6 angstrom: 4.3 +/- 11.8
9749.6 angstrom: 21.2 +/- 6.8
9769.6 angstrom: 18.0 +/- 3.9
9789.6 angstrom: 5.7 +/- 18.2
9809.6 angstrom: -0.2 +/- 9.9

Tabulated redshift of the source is 0.122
